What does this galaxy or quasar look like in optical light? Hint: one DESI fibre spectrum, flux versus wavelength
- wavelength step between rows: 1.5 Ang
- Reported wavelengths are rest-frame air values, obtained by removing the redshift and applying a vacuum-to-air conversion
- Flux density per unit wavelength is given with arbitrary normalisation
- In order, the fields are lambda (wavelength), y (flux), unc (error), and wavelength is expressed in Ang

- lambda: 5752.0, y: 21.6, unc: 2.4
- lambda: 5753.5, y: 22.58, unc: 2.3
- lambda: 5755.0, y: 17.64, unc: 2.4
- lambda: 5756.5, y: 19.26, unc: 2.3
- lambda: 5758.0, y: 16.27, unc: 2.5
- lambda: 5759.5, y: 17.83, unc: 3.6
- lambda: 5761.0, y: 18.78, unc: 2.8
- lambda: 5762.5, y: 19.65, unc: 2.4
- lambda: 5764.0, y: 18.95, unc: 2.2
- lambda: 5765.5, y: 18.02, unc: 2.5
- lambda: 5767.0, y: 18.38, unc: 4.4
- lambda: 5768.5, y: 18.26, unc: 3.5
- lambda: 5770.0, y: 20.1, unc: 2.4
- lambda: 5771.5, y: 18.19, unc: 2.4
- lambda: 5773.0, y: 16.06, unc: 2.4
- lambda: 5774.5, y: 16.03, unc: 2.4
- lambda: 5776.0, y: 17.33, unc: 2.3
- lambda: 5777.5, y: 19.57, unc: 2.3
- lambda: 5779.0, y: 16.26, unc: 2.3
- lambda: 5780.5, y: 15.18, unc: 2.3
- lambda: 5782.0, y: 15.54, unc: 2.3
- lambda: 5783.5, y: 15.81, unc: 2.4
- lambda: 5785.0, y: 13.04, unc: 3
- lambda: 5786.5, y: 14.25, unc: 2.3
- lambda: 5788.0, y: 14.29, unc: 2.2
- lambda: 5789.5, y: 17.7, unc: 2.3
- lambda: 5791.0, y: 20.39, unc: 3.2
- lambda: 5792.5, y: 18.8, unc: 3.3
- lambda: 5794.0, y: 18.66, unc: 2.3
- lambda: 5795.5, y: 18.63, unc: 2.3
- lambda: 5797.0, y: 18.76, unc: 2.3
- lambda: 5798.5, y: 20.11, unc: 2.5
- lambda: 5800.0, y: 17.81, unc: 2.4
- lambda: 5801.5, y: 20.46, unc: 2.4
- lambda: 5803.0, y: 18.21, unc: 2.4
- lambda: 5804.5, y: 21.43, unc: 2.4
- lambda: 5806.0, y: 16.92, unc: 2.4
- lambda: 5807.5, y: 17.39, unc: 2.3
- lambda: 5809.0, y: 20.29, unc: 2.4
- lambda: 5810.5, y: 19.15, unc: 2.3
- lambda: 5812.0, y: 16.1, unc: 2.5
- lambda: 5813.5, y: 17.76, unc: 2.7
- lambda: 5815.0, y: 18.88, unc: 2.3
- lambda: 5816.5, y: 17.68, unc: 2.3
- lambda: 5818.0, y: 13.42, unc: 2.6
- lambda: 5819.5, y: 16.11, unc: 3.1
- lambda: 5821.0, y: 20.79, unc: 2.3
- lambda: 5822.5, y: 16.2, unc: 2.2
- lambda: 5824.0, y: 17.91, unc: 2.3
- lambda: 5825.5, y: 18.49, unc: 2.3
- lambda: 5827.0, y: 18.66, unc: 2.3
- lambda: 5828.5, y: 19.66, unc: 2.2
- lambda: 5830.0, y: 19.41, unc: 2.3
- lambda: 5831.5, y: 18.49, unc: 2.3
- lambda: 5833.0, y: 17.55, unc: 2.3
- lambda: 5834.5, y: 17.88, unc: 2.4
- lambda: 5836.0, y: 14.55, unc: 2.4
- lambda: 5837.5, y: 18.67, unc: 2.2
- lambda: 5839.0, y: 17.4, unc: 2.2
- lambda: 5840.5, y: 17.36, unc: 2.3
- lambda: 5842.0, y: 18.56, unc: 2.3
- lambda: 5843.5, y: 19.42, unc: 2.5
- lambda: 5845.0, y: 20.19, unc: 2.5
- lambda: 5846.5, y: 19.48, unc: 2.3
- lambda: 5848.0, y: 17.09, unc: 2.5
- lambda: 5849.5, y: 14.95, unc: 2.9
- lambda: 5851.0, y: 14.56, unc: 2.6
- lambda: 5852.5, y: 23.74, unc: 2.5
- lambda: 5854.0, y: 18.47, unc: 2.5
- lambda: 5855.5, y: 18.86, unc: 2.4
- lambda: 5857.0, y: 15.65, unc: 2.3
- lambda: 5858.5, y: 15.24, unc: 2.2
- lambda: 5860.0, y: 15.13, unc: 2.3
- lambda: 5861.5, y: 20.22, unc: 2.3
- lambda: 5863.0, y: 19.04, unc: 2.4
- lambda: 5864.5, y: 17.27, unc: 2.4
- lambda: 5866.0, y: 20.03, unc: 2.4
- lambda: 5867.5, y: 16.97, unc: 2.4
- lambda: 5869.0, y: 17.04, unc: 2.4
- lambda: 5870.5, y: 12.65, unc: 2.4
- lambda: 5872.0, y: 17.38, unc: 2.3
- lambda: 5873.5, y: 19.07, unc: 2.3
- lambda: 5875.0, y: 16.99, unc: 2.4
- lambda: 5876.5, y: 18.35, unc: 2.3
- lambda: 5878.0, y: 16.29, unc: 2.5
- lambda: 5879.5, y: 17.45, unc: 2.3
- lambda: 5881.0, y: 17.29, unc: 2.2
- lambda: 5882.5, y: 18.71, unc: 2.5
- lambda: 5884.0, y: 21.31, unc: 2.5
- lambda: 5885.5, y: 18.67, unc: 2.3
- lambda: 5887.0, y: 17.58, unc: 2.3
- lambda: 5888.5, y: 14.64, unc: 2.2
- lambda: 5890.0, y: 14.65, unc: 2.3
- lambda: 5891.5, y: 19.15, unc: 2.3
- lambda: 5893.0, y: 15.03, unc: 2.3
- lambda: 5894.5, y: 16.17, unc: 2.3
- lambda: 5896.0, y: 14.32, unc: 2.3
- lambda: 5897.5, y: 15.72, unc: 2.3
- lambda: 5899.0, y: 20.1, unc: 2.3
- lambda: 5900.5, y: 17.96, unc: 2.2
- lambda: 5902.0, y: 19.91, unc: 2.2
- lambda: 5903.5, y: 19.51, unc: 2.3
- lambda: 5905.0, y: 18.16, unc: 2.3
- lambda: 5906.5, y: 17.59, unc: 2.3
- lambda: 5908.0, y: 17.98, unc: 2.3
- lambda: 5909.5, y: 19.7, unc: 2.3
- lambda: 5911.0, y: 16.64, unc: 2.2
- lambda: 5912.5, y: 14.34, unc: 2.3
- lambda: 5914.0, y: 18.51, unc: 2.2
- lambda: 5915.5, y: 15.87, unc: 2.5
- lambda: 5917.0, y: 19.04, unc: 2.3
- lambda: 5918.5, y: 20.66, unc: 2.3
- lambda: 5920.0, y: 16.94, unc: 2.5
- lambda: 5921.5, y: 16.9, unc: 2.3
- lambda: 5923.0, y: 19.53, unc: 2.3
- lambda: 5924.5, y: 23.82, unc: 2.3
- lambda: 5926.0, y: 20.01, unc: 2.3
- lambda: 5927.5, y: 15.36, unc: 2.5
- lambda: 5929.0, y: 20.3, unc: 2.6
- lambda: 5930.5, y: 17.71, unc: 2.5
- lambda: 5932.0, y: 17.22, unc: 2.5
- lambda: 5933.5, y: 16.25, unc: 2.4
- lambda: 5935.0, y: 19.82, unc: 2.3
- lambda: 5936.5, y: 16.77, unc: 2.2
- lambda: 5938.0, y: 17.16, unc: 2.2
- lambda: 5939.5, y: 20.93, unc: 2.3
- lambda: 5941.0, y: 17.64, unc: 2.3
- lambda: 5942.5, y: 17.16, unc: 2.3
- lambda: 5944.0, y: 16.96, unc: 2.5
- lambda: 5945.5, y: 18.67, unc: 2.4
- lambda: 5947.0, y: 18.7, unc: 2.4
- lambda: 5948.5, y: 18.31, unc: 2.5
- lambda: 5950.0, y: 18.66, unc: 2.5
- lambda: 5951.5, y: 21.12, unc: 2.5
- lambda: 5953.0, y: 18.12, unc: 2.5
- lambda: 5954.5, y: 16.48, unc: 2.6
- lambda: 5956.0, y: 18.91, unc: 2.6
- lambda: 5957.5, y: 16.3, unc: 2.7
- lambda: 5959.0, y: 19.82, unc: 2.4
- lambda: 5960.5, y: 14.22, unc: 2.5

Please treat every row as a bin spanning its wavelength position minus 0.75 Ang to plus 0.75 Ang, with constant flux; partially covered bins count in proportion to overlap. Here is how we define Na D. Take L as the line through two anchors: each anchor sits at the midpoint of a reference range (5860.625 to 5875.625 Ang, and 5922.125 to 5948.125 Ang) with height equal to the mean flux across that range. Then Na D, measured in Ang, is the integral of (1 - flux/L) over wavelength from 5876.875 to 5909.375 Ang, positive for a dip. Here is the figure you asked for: 0.7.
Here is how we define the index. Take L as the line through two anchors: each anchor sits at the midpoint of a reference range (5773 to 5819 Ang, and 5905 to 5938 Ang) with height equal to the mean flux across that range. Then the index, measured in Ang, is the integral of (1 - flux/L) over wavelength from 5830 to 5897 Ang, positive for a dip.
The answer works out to 1.2 Ang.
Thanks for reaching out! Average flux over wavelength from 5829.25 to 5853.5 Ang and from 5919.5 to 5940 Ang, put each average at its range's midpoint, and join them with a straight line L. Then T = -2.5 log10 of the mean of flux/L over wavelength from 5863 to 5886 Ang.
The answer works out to 0.03 mag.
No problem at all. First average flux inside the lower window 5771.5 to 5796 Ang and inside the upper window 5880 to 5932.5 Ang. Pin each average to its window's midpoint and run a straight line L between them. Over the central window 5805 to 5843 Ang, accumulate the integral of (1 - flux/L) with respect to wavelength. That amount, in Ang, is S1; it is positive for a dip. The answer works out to -1.6 Ang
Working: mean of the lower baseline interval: 16.7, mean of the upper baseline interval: 17.9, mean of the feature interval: 17.8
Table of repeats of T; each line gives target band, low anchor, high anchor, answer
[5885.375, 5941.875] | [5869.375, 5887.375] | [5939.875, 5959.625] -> 0.01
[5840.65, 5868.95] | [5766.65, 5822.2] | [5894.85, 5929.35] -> -0.01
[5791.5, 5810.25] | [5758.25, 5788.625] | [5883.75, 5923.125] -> -0.11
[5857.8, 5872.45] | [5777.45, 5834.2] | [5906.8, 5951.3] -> 0.05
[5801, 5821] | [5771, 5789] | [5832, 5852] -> -0.08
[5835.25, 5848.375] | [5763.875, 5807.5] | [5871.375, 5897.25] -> -0.04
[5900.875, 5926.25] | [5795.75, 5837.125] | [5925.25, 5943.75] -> -0.03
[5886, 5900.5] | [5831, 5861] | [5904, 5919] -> 0.08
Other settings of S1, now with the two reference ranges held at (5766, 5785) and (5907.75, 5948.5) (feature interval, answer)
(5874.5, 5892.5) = 0.29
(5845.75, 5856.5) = -0.30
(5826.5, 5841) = -0.39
